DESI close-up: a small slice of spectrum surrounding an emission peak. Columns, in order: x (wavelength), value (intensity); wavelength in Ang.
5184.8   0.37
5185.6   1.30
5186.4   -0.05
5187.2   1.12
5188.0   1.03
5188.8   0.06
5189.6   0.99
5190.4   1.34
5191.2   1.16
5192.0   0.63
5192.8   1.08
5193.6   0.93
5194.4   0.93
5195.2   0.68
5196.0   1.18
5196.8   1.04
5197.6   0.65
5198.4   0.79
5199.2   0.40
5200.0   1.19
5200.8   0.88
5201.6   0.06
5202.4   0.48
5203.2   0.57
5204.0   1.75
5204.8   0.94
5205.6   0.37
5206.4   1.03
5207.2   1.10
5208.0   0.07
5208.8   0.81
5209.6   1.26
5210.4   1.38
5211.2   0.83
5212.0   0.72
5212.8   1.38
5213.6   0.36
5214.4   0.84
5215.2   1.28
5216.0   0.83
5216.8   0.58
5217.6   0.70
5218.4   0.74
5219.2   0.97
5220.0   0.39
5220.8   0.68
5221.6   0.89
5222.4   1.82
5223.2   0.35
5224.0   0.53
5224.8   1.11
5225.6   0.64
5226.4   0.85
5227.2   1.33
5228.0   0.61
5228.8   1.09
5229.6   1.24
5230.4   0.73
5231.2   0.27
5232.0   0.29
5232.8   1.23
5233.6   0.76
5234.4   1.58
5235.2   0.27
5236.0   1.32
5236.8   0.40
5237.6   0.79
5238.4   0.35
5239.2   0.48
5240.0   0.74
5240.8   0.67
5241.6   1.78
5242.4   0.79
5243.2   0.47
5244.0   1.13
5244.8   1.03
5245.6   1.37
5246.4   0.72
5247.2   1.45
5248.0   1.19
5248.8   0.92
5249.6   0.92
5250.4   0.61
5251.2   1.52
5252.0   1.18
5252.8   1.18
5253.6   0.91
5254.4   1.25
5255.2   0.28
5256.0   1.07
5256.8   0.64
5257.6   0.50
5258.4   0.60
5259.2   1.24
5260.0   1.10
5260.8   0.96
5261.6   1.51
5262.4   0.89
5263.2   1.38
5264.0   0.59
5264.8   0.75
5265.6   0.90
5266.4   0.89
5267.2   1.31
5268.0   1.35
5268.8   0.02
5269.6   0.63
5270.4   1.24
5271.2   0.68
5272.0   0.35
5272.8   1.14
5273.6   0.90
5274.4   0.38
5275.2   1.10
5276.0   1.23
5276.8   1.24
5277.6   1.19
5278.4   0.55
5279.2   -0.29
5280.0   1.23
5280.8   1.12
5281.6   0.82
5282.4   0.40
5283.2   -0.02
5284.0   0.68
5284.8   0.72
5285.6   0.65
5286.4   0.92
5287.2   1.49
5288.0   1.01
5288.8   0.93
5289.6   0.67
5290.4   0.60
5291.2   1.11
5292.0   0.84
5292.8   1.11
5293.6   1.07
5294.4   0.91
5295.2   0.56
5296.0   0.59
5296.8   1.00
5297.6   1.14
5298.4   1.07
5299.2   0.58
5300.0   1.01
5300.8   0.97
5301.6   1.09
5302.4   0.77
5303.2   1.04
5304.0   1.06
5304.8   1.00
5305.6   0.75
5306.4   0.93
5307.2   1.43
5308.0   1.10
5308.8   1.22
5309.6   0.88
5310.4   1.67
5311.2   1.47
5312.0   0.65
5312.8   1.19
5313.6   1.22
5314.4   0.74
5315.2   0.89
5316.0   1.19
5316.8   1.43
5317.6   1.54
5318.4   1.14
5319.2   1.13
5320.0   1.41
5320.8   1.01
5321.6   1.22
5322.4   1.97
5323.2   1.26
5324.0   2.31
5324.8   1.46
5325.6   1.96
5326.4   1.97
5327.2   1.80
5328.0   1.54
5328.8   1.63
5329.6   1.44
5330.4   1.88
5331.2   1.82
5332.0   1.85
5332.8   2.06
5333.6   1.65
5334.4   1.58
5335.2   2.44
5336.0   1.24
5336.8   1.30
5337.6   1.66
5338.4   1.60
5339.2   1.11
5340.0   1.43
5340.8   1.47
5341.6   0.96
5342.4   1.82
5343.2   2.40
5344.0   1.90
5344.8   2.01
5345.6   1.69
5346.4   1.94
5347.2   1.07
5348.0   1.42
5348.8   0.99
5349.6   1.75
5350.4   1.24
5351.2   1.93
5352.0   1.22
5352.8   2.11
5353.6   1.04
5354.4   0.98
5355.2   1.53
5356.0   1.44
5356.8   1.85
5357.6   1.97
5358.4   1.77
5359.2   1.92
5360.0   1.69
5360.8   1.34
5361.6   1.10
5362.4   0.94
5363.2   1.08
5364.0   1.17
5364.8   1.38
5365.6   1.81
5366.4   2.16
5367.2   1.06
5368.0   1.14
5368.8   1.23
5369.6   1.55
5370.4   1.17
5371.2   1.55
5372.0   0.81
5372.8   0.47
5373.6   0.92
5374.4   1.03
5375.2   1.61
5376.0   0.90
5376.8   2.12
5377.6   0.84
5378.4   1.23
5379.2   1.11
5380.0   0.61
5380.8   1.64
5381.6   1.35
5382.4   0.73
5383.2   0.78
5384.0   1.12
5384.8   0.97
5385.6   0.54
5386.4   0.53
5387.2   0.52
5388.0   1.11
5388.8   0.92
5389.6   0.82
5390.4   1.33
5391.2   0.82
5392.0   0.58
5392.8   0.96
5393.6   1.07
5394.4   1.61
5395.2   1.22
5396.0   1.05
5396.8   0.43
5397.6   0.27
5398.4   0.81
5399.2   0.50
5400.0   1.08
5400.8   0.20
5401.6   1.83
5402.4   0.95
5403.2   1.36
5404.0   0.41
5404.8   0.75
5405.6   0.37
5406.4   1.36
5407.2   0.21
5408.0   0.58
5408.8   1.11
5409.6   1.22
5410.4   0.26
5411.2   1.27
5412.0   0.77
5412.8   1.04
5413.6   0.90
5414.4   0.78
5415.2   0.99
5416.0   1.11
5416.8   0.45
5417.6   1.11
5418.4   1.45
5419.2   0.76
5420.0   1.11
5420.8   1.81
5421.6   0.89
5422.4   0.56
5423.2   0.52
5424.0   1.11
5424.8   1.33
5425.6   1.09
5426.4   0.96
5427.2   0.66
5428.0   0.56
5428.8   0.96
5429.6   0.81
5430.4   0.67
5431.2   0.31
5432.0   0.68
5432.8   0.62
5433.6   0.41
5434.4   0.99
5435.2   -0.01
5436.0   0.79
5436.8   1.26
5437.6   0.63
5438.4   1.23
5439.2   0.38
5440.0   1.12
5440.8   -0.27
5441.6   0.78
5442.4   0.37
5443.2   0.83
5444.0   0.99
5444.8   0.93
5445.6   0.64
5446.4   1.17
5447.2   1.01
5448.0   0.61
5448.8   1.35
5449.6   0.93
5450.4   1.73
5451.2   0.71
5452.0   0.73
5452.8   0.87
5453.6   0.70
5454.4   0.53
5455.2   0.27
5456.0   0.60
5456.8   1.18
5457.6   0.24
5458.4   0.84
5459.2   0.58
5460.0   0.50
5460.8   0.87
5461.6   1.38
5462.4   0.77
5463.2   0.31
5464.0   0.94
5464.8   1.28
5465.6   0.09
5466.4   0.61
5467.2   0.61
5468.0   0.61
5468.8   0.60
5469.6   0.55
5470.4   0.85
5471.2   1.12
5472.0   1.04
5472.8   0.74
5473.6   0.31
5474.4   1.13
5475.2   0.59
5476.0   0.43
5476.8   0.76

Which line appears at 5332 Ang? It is Mg II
